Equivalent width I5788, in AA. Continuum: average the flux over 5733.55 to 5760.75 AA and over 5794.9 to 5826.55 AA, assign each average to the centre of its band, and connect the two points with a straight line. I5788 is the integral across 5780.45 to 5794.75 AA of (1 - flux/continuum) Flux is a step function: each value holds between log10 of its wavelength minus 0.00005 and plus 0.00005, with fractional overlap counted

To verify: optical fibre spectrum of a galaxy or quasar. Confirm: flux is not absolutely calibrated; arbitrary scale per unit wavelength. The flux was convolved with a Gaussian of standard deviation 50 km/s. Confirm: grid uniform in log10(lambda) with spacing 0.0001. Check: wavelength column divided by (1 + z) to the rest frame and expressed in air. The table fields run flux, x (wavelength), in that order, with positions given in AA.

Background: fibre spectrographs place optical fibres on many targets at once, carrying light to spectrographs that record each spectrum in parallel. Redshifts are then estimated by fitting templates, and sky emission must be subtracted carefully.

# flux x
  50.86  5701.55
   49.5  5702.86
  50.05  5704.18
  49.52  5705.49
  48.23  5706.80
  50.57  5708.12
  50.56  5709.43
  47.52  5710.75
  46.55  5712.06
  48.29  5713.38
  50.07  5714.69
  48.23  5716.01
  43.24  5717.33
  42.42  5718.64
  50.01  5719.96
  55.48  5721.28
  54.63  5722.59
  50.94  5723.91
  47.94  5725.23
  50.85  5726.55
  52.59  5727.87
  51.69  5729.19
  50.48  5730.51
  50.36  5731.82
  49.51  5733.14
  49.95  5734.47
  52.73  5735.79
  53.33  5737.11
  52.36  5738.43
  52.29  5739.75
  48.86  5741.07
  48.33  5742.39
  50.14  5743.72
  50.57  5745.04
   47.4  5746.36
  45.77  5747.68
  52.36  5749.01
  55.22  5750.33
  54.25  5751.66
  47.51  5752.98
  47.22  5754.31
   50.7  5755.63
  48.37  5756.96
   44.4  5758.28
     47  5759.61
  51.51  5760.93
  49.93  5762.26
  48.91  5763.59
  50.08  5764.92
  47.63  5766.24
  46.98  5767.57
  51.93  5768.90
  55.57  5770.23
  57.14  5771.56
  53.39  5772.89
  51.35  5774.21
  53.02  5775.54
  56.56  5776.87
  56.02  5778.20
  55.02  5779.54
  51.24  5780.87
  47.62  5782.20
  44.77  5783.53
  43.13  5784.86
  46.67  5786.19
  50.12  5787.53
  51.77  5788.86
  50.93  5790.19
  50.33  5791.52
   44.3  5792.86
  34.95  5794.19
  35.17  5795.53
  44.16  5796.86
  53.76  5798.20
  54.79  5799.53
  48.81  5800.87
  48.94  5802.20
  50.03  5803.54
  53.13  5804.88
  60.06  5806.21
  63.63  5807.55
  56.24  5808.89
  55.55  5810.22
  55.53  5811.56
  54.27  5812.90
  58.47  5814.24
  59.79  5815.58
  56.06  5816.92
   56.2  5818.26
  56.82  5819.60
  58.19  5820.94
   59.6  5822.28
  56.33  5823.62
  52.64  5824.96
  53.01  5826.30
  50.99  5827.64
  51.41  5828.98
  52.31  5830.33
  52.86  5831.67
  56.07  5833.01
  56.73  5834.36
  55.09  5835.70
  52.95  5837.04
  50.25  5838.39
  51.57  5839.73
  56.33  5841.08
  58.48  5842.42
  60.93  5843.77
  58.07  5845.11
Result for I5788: 1.6 AA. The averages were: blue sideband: 50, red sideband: 54.3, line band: 46.9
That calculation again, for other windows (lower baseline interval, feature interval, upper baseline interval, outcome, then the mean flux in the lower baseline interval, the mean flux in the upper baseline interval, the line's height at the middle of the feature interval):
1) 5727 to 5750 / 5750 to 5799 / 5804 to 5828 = 3.6 AA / 50.6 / 56.5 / 53.3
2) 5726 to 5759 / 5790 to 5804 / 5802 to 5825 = 2.1 AA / 50.3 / 56.4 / 55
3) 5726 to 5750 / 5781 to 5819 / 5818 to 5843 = 1.6 AA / 50.6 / 54.6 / 53.3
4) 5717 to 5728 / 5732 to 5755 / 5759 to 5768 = -0.5 AA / 49.9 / 48.9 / 49.4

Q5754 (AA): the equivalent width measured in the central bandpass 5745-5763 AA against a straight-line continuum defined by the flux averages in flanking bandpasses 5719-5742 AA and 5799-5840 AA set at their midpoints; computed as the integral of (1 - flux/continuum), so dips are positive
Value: 0.96 AA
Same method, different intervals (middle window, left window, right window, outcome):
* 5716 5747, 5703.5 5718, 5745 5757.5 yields -0.65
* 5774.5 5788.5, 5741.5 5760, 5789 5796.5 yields -1.60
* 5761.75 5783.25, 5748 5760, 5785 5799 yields -1.79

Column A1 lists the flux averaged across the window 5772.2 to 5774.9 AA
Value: 52.6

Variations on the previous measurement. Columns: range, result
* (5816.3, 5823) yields 57.4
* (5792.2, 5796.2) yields 38.2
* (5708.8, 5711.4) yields 48.9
